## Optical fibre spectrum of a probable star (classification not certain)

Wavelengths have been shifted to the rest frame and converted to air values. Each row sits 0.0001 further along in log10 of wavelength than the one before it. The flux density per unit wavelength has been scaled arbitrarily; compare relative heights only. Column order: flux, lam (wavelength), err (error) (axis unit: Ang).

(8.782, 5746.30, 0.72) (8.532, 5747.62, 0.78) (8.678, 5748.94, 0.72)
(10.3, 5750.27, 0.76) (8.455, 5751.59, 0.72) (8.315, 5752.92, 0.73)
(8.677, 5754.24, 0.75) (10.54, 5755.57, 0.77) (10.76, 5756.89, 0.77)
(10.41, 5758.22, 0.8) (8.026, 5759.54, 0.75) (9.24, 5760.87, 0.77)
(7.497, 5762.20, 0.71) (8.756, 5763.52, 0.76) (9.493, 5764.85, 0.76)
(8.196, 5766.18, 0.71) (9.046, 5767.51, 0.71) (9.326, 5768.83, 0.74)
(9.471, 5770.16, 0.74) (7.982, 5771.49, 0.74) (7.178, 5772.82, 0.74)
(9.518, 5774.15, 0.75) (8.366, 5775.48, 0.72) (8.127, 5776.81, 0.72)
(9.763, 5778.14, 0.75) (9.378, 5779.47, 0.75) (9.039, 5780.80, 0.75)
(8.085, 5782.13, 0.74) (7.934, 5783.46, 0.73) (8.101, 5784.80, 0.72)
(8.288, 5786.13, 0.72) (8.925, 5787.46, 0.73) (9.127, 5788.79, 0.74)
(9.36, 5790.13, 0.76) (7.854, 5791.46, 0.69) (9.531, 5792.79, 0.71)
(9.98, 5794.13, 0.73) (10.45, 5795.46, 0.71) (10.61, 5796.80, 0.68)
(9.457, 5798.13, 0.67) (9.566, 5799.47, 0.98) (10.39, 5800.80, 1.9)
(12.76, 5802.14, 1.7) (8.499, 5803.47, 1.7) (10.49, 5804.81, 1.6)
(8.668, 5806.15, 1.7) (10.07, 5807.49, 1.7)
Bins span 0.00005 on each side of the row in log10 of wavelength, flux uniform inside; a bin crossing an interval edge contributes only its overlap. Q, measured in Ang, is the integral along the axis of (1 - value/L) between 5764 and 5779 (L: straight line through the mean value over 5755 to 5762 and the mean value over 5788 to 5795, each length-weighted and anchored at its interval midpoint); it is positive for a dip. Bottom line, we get 1.09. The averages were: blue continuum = 9.63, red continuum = 9.21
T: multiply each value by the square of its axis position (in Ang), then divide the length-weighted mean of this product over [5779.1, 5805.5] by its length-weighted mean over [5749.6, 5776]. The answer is 1.06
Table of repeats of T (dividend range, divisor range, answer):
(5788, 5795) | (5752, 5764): 1.02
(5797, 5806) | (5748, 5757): 1.11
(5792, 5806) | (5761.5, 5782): 1.17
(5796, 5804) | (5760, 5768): 1.20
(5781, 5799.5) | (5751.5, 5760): 0.98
